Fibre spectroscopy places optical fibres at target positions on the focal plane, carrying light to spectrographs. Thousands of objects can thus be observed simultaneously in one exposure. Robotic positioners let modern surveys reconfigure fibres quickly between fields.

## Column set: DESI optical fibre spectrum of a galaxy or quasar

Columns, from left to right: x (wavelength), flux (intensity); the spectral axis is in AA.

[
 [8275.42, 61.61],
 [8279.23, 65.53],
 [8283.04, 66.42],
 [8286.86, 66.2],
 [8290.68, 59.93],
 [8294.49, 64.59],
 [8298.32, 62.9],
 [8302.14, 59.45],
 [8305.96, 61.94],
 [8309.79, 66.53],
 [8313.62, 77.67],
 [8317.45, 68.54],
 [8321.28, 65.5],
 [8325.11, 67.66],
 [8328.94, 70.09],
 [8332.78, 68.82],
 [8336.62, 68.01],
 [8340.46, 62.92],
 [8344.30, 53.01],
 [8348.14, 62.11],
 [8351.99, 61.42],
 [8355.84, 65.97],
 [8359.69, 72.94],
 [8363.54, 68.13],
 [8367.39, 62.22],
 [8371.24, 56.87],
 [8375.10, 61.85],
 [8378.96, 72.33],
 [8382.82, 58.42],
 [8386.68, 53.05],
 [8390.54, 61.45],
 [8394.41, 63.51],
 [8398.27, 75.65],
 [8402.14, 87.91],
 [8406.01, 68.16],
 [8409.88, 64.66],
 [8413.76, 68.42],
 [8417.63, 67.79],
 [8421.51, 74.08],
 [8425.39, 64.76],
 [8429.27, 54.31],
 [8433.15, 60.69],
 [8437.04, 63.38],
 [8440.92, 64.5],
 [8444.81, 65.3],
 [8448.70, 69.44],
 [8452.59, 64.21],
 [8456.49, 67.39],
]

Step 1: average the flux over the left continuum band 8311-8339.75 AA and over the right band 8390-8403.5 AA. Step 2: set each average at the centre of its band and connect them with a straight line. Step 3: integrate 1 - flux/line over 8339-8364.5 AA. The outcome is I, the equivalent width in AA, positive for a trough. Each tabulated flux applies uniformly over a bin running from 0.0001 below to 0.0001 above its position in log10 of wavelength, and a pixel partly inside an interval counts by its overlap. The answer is 2.5 AA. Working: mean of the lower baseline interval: 69.1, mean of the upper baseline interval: 72.6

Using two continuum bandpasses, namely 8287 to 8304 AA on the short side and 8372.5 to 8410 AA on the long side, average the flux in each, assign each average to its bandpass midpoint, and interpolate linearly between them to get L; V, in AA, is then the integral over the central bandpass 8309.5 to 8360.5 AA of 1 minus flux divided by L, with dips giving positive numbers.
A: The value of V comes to -1.9 AA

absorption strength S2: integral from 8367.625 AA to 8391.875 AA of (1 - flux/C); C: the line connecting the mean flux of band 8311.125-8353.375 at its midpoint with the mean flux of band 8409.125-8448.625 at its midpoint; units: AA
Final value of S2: 1.8 AA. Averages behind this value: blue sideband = 66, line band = 60.8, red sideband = 65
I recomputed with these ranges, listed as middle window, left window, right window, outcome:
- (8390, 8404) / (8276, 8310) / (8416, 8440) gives -2.0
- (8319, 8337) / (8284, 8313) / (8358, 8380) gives -1.0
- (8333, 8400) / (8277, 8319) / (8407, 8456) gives 1.7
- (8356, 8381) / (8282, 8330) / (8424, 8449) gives -0.5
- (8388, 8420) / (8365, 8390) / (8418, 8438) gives -3.6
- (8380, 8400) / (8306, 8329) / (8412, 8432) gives 1.2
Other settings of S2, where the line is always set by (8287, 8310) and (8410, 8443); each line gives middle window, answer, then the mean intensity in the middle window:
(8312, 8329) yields -1.84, 69.8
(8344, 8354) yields 0.56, 59.8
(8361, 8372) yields 0.02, 63.6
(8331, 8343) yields -0.50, 65.9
